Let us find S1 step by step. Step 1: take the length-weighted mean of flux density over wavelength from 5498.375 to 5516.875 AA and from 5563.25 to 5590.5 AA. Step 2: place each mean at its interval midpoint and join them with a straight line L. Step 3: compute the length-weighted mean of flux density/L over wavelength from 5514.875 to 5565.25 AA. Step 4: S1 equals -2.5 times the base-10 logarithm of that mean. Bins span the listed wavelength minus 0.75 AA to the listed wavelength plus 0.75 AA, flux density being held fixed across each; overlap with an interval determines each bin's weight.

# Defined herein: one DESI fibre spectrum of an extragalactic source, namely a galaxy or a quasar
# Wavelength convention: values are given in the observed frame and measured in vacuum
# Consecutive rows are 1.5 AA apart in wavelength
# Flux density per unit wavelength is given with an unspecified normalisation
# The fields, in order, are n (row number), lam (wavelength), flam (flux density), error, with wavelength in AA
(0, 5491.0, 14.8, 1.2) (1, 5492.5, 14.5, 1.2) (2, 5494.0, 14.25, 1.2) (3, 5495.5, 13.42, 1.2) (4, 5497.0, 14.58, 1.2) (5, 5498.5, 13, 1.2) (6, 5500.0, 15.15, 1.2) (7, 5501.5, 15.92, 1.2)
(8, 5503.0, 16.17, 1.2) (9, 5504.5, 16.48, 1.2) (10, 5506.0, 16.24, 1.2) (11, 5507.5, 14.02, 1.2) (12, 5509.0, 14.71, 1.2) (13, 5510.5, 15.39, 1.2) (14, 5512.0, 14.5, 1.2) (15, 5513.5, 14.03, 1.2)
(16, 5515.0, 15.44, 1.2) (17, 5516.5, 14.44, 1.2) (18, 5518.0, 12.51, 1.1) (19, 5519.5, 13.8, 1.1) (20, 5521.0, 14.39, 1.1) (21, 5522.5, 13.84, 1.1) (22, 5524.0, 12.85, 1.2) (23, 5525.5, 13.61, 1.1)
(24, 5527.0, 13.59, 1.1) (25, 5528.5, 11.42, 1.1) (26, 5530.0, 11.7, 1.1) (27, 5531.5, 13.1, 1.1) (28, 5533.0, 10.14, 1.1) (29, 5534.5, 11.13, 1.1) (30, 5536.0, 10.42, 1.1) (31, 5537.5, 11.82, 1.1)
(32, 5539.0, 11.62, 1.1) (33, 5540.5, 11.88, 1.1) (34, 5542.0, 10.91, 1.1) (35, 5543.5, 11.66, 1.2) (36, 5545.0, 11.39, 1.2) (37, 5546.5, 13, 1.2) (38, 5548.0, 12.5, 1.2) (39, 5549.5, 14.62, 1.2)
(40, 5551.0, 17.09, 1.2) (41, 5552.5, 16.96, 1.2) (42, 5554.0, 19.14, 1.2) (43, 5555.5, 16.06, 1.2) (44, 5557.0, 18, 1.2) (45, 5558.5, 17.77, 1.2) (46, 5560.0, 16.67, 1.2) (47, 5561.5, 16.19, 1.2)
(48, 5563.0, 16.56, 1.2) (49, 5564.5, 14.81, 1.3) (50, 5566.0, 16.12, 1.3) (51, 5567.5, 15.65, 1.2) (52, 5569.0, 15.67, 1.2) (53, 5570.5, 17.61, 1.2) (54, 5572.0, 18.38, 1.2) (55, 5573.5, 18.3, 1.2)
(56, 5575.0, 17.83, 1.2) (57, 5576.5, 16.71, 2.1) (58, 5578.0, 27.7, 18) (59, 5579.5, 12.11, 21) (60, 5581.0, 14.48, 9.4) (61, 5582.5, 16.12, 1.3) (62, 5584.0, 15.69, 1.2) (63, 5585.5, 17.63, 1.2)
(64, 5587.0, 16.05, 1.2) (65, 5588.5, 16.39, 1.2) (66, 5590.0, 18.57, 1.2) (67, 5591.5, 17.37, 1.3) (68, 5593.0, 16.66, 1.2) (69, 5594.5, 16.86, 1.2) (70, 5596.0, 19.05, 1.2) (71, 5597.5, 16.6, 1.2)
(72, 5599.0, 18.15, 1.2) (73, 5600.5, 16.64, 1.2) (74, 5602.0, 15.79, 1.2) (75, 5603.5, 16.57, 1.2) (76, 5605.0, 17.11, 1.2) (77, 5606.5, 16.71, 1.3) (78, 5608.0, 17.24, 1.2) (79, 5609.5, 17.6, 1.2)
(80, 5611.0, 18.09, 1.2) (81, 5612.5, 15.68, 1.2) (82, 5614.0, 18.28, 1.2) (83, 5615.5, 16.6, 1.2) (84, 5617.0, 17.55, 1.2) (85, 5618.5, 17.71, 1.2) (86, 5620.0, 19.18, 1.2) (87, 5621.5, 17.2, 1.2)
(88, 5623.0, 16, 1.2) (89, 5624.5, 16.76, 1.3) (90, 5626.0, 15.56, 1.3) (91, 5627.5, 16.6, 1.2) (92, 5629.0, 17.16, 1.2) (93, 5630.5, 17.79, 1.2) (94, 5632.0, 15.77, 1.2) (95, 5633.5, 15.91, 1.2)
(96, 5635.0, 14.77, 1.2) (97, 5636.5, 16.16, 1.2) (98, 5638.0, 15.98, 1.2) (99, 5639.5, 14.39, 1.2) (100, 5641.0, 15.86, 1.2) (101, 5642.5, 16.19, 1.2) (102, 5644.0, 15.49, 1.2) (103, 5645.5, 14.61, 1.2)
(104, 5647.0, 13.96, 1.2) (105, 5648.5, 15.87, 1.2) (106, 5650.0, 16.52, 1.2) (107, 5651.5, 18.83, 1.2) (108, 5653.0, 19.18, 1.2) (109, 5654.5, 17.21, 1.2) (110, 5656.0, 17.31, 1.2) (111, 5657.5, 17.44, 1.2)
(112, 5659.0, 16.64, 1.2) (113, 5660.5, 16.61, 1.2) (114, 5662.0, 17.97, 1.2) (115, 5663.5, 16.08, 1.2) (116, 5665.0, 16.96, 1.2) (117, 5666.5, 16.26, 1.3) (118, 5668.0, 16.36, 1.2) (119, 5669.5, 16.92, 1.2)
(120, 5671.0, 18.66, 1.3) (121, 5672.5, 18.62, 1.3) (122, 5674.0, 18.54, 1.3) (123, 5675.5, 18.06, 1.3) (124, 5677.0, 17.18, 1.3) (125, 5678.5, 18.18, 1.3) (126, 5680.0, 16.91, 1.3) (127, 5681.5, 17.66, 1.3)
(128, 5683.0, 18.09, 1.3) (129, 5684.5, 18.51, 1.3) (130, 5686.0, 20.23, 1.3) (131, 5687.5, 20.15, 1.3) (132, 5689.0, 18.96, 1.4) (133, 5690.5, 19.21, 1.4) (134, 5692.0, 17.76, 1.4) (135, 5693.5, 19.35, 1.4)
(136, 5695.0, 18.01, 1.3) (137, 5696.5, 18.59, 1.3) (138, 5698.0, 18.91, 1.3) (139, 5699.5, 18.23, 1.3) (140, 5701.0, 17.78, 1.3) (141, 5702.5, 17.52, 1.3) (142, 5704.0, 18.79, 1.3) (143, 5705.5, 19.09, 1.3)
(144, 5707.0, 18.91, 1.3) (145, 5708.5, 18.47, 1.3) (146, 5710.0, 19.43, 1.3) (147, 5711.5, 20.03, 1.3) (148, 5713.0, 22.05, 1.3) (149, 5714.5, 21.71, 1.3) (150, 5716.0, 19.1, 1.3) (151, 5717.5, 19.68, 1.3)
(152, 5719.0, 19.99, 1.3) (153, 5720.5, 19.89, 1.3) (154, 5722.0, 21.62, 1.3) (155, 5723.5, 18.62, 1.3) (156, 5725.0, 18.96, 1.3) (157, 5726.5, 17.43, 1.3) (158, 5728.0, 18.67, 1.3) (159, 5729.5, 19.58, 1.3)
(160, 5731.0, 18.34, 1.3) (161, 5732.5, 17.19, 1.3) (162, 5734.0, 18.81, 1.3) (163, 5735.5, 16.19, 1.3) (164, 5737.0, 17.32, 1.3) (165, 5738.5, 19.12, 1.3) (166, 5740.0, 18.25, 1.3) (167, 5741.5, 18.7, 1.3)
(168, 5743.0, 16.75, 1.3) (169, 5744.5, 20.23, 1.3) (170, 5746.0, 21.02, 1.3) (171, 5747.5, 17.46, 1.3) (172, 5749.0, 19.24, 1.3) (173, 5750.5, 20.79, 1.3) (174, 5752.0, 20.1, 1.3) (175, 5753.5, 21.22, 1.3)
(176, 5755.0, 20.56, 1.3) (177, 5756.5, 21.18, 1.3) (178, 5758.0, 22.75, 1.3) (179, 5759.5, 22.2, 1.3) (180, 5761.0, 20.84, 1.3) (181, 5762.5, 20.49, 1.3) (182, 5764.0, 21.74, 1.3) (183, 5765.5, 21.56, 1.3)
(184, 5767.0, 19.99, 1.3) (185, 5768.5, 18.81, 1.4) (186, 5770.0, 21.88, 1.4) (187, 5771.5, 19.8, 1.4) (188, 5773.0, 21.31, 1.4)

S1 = 0.16 mag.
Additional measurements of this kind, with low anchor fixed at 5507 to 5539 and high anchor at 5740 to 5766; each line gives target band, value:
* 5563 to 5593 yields -0.15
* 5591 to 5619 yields -0.10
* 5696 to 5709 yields 0.02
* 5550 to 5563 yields -0.21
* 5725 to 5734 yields 0.07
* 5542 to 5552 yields 0.05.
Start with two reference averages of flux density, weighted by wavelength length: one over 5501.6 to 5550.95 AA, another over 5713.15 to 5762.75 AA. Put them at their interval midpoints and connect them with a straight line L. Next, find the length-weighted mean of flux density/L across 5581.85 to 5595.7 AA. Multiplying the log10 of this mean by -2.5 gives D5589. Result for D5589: -0.118 mag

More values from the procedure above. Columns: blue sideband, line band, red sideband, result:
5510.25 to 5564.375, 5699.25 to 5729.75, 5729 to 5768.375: -0.03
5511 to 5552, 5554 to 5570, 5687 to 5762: -0.19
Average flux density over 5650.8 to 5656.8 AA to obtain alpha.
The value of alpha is 18.1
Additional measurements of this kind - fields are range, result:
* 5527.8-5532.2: 12.1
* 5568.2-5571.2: 16.6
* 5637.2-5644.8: 15.6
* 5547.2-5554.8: 16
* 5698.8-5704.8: 18.1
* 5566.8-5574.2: 17.1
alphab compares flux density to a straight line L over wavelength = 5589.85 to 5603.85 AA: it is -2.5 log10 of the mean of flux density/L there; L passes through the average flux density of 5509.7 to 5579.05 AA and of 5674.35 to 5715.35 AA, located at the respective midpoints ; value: -0.07 mag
